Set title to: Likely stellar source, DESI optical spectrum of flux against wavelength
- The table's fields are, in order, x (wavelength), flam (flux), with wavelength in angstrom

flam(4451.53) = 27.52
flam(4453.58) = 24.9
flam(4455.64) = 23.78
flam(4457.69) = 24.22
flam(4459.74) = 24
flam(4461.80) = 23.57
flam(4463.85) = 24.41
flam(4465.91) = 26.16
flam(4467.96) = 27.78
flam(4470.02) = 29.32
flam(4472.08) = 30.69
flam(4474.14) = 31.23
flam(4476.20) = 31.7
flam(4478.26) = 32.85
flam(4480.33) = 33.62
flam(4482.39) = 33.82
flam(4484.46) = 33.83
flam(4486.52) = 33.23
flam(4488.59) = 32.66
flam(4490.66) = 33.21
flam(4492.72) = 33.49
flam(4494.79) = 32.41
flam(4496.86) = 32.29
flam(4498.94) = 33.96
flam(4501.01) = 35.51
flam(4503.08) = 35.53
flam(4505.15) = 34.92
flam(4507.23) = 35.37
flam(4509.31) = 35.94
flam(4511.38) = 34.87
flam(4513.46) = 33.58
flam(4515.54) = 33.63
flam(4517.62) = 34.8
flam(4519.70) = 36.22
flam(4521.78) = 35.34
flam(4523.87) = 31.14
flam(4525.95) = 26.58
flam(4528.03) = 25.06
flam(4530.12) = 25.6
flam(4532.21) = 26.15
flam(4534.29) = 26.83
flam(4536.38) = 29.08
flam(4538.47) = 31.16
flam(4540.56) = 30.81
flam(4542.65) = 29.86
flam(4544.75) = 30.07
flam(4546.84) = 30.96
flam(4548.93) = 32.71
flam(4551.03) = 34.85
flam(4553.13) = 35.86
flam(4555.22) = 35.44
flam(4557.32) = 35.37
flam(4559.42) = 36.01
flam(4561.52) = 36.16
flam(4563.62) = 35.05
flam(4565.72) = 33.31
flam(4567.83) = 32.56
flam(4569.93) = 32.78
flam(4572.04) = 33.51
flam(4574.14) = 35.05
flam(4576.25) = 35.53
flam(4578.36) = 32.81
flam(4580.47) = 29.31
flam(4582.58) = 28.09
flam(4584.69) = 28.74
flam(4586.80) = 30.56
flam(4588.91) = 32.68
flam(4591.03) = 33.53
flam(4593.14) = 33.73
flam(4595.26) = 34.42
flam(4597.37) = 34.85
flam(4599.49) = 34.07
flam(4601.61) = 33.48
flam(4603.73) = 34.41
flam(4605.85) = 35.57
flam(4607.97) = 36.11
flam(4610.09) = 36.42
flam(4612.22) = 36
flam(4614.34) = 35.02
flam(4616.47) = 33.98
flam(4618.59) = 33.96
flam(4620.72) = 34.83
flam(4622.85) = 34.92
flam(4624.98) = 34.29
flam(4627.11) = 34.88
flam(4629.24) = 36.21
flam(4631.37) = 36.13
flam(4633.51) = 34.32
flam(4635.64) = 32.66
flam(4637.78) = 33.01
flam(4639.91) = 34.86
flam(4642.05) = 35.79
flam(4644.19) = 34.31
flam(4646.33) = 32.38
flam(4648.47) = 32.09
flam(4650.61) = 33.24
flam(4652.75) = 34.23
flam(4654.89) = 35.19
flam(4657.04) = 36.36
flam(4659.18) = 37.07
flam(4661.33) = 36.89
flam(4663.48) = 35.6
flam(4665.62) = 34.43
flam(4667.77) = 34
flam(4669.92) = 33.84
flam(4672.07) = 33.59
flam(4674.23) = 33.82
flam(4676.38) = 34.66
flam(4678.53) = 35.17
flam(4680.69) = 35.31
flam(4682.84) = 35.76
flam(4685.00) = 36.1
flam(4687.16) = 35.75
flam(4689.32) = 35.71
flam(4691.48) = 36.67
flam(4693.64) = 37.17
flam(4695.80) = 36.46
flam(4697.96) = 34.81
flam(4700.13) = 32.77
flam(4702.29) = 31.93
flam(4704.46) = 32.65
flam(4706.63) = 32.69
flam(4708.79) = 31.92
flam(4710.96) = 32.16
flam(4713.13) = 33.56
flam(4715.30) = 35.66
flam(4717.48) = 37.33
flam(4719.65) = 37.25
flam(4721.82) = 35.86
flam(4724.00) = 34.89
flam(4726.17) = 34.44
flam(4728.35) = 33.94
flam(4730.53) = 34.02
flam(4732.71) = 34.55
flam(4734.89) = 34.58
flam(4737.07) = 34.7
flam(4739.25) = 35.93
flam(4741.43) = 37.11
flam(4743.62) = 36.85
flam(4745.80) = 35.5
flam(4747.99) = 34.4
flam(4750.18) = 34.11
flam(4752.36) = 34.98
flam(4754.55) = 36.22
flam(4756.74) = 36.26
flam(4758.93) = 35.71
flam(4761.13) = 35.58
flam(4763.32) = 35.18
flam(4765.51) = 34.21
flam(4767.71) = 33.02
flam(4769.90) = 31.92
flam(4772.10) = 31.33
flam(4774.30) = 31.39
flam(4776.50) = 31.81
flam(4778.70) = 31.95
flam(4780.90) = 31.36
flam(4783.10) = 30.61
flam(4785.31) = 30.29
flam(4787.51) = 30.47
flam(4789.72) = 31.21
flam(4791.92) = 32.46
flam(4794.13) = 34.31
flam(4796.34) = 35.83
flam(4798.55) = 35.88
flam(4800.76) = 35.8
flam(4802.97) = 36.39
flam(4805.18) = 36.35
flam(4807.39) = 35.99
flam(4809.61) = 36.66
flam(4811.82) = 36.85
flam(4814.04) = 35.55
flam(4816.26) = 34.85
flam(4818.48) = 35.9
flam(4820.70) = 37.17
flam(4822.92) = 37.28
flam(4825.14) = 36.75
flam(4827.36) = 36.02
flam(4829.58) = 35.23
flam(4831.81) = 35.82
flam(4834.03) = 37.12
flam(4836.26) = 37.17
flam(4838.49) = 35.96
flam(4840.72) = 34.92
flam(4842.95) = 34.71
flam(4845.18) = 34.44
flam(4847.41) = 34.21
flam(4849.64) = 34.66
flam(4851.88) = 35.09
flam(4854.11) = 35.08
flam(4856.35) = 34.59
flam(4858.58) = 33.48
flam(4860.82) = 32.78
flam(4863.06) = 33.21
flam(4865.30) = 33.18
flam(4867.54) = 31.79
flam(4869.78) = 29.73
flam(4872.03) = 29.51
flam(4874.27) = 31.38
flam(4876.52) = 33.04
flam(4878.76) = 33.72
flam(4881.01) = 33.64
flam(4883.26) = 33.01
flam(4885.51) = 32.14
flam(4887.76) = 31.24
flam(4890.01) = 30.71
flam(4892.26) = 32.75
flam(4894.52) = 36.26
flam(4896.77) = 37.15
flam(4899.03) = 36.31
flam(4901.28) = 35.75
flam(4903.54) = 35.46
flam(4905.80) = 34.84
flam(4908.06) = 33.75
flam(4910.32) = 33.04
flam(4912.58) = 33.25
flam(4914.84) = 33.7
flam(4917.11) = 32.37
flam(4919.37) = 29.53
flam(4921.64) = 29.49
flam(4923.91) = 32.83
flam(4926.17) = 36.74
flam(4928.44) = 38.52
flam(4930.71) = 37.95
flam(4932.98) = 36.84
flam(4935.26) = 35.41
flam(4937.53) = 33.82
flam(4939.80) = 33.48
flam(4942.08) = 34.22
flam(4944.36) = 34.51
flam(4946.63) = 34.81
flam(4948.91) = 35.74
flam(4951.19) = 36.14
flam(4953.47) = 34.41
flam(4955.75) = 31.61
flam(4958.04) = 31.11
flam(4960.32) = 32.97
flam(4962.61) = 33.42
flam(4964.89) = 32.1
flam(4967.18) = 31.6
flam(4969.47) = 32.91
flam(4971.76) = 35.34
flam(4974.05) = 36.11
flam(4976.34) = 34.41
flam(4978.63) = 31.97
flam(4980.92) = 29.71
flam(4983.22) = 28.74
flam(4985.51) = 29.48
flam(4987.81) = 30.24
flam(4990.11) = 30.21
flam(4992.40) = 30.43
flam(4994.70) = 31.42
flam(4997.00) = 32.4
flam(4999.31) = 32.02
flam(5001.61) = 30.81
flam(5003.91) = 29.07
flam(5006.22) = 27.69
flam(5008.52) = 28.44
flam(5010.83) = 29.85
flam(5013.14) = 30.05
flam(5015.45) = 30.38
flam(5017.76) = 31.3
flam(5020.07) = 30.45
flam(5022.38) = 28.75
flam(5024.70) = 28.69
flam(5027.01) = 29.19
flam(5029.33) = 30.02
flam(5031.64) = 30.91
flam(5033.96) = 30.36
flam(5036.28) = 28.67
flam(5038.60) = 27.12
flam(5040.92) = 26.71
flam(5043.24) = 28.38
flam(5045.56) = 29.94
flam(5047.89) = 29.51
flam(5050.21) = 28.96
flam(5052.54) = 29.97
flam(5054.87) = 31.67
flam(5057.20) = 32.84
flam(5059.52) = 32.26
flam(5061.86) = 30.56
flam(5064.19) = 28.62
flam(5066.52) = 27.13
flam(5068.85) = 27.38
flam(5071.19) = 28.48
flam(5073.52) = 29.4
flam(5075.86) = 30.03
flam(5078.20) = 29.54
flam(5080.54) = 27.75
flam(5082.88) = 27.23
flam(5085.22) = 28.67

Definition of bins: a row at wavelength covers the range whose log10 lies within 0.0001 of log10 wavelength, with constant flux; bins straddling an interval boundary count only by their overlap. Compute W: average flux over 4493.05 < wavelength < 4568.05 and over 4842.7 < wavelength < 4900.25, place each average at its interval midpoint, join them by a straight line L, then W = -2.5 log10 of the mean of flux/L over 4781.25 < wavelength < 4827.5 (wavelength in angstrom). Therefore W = -0.051 mag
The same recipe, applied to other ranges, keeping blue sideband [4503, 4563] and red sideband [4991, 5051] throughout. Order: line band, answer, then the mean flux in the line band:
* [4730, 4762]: -0.14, 35.4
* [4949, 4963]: -0.12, 33.4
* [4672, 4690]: -0.12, 35.2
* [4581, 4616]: -0.05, 33.6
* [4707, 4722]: -0.11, 34.7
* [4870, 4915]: -0.10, 33.5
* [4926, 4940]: -0.20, 36.2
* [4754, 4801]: -0.07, 33.2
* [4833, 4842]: -0.18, 36.2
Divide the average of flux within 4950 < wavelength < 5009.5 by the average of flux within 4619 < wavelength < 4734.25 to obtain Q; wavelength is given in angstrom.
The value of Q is 0.92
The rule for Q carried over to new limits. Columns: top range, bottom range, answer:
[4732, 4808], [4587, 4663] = 0.99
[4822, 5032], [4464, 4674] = 1.00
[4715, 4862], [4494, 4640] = 1.05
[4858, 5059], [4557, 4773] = 0.93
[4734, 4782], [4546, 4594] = 1.03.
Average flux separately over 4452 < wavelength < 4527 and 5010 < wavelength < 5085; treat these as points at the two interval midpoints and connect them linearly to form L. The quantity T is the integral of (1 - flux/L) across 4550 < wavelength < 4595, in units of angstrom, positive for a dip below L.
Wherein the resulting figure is -3.3 angstrom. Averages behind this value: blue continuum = 31.4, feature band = 33.4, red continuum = 29.4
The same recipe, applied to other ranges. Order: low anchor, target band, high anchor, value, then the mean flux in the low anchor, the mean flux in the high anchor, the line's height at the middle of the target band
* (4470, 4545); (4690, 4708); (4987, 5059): -1.8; 32.1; 29.9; 31.3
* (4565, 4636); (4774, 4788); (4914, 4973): 1.1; 33.8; 33.9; 33.9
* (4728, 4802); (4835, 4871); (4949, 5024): -1.2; 33.9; 31.5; 32.9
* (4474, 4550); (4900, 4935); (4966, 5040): -3.9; 32.2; 30.6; 30.8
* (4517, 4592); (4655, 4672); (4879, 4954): -1.4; 31.9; 34.2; 32.6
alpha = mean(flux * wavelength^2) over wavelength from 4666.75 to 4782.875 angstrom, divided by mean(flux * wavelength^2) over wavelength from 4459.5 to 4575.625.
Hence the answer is 1.2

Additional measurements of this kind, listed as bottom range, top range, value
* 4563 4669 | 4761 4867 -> 1.10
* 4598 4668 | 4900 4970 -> 1.11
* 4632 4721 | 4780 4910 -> 1.06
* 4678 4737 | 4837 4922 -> 1.03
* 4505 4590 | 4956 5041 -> 1.15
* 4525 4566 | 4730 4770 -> 1.22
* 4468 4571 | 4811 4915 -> 1.22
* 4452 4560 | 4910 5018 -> 1.26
